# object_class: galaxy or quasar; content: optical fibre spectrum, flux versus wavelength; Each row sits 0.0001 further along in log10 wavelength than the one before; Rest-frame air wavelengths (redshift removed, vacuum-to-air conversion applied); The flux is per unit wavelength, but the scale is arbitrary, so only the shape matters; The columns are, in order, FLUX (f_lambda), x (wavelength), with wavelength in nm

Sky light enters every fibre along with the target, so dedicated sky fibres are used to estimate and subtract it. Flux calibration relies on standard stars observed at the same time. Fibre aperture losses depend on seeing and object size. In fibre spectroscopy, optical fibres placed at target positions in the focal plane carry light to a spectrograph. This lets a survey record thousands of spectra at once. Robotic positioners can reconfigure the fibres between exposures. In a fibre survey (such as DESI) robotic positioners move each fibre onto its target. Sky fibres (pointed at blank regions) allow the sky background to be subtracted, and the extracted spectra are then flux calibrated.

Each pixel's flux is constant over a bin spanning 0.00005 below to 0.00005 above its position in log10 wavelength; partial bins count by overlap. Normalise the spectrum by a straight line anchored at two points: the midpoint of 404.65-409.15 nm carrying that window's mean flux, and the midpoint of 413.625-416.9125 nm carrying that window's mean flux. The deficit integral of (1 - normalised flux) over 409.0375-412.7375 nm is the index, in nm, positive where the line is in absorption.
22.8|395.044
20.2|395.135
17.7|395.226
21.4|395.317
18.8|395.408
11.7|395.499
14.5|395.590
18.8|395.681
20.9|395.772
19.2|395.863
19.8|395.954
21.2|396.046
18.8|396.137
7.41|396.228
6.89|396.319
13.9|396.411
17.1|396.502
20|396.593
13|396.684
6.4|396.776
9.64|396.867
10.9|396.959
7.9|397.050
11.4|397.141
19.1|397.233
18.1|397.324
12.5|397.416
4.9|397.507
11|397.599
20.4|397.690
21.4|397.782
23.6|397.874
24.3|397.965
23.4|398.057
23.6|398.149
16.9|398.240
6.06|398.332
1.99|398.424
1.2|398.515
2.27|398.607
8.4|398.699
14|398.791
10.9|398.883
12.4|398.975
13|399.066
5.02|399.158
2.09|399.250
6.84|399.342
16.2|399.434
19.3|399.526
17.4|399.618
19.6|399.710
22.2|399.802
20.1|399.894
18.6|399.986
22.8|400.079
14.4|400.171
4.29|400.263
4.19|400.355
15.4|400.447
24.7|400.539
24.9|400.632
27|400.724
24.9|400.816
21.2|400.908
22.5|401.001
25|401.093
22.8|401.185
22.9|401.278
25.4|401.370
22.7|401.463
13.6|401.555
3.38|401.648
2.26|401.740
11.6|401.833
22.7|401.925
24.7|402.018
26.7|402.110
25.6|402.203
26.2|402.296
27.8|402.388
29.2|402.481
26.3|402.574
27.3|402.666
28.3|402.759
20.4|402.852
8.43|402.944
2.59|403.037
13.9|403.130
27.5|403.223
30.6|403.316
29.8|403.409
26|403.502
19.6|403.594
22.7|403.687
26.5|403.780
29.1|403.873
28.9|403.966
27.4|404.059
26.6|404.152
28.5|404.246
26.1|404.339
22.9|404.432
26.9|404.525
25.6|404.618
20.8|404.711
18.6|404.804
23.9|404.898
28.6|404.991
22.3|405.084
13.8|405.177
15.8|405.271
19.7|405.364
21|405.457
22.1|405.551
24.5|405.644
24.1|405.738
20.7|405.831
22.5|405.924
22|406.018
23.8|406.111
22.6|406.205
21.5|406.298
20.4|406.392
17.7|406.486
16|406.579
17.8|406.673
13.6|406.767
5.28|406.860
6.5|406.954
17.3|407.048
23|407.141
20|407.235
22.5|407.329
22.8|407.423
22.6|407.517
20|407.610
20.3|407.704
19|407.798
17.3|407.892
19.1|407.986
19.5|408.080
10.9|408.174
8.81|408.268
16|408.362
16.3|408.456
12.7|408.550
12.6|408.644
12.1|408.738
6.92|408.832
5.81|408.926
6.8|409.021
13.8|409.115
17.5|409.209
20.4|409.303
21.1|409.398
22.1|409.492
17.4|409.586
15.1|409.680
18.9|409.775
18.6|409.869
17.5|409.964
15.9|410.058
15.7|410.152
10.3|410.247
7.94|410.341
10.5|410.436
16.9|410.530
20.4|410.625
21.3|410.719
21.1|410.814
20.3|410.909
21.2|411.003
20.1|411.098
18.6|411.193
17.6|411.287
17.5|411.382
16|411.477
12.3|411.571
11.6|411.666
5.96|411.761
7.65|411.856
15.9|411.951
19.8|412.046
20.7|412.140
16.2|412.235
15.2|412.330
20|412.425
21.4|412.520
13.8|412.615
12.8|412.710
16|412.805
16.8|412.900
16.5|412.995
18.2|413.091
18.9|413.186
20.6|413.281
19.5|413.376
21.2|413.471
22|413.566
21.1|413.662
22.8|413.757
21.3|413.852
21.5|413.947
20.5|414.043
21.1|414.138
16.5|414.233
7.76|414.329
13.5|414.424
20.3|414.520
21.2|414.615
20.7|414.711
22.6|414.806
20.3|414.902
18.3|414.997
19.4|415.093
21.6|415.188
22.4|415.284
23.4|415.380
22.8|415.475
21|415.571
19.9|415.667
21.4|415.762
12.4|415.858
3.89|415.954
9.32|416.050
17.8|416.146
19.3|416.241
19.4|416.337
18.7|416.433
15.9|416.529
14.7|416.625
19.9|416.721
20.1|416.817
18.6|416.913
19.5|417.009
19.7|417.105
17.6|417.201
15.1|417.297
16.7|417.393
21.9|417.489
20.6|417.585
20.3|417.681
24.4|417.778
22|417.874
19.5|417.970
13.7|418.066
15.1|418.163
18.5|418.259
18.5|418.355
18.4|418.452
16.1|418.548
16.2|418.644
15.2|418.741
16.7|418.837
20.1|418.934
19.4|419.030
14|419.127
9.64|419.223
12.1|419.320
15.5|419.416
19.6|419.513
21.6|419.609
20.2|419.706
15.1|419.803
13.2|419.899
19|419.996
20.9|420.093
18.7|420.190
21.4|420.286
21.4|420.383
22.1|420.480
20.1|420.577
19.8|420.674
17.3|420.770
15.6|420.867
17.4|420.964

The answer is 0.33 nm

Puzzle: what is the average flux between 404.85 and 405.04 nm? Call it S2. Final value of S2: 26.1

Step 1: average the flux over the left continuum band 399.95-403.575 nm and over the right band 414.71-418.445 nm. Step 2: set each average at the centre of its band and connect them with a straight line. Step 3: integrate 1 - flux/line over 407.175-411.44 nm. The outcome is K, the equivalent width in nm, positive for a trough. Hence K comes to 0.62 nm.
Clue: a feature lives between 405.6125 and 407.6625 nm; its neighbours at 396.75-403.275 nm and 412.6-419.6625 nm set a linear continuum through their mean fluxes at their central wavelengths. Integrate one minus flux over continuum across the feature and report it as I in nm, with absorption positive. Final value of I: -0.25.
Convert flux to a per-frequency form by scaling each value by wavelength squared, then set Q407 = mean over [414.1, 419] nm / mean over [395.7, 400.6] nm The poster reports 1.4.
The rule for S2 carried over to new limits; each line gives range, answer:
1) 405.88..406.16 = 22.7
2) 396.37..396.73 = 16.1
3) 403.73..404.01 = 28.1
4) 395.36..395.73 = 16.1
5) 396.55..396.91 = 12.2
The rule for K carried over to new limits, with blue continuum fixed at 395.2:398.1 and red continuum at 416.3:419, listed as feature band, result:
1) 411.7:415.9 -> -0.14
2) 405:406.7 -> -0.38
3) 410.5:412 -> 0.09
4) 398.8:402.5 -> -0.37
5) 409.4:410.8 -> 0.07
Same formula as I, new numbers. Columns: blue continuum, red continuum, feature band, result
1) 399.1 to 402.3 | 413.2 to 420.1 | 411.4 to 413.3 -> 0.25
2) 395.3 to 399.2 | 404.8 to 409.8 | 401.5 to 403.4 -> -0.49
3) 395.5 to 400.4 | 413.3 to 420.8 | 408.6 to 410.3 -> 0.18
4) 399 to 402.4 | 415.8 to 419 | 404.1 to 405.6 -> -0.41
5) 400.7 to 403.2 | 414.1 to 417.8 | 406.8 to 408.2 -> 0.14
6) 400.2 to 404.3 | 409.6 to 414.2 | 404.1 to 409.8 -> 0.27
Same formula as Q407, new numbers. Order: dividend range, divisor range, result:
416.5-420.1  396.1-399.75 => 1.51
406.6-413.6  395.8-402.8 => 1.04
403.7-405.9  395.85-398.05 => 1.63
